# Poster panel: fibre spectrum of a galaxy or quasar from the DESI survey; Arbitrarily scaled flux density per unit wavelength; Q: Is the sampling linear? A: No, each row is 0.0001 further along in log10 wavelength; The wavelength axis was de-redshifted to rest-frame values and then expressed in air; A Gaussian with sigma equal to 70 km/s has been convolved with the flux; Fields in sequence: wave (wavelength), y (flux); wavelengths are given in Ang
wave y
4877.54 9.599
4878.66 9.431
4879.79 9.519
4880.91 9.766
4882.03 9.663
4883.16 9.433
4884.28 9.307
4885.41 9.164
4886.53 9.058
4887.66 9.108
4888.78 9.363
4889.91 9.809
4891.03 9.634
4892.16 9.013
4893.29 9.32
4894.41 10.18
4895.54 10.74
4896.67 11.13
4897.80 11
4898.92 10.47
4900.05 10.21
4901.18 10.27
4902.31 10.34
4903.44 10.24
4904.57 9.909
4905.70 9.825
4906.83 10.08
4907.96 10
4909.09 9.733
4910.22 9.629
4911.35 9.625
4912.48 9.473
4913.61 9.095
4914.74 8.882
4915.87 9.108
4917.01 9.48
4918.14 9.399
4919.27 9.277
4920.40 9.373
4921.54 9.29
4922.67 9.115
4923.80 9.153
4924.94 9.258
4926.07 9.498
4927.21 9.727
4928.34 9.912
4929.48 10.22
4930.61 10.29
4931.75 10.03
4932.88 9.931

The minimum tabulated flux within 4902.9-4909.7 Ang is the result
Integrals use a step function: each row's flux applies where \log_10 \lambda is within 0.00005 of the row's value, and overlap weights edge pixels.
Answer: 9.733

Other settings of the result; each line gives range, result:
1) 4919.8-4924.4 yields 9.115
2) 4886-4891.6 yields 9.058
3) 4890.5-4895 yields 9.013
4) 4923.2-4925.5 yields 9.153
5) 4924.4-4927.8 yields 9.258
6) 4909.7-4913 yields 9.473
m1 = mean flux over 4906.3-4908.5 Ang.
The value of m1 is 10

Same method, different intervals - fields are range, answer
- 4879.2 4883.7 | 9.59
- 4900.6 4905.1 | 10.2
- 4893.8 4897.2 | 10.7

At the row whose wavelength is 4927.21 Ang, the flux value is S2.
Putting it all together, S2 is 9.727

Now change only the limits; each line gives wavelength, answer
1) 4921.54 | 9.29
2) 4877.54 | 9.599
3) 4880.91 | 9.766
